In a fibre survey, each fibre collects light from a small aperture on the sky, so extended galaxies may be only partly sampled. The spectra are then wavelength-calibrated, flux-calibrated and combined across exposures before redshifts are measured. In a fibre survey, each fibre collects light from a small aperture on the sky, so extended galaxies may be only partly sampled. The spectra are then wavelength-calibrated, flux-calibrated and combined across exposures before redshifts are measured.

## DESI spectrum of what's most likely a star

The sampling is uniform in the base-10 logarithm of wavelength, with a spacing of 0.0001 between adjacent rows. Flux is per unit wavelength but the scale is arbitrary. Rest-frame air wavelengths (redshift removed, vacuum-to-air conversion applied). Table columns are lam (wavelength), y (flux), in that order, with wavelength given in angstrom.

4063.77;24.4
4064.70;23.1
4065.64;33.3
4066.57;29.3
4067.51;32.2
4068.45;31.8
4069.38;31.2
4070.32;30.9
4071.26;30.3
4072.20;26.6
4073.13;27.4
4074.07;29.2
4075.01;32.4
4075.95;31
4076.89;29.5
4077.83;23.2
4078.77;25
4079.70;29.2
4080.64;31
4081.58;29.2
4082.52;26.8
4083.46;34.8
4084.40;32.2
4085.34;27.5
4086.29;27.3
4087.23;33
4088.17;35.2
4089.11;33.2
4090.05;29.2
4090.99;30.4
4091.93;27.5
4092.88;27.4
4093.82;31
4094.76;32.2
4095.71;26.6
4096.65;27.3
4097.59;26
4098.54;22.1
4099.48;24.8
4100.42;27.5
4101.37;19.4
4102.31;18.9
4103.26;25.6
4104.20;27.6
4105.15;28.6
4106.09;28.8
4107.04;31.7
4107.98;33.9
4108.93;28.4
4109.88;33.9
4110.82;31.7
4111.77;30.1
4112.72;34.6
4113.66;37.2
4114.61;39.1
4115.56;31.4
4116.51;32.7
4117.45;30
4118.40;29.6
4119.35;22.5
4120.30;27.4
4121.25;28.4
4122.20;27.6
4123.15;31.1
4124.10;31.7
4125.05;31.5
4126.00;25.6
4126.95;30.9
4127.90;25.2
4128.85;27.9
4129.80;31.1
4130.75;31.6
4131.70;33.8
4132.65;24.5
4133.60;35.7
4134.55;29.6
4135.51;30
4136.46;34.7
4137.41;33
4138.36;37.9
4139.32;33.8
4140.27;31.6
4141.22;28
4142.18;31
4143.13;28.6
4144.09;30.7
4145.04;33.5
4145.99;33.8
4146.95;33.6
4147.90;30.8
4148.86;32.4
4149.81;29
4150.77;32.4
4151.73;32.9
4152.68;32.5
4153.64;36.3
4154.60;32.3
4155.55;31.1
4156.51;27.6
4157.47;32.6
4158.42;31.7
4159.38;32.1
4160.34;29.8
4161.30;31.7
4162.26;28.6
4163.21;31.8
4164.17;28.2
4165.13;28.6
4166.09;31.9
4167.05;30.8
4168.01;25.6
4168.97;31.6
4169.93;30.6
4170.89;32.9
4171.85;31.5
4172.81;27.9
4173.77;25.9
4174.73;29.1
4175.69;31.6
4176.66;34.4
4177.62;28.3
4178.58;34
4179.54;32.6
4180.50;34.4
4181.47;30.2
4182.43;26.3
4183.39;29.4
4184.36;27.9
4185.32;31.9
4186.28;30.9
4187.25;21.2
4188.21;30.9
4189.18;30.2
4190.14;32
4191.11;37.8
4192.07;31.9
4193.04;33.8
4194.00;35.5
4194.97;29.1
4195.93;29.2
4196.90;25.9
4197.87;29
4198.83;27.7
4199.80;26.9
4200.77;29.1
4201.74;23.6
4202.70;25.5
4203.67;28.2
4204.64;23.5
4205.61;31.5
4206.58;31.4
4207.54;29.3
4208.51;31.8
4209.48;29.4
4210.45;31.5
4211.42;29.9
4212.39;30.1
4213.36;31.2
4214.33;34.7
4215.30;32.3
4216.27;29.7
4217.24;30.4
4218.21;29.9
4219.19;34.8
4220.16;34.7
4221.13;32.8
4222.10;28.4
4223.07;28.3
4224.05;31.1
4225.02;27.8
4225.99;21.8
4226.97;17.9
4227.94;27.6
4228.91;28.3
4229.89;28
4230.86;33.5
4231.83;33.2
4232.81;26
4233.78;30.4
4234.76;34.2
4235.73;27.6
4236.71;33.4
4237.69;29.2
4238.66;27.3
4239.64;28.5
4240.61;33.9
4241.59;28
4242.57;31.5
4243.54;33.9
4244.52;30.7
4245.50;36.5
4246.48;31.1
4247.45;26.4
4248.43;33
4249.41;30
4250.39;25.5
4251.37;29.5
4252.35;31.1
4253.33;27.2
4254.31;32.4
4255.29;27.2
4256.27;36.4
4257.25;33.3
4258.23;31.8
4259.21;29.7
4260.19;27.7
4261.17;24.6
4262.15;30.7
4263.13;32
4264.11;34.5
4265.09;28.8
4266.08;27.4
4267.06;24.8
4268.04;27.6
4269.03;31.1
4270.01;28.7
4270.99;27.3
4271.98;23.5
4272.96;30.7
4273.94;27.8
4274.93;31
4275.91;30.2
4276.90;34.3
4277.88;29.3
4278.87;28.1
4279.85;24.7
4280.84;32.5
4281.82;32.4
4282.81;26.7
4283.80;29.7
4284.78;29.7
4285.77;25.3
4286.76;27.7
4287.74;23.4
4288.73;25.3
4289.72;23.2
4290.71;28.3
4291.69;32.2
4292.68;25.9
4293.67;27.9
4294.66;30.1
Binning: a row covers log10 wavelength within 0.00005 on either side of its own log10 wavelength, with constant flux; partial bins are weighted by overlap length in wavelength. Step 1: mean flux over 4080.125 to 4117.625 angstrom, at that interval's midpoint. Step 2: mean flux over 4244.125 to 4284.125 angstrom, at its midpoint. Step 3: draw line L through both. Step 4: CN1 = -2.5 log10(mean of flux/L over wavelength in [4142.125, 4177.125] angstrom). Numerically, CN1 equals -0.05 mag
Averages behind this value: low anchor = 29.6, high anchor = 29.7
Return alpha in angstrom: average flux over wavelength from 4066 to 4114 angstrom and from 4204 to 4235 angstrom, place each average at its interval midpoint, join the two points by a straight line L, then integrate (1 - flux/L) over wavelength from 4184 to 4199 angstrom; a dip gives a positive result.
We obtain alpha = -0.4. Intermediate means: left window 29.2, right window 29.8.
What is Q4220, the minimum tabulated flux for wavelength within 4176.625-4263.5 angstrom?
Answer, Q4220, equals 17.9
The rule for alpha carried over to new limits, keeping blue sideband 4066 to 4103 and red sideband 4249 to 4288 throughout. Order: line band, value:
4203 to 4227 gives -0.7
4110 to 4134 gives -1.5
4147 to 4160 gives -1.3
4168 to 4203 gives -1.2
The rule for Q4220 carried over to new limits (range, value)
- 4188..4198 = 25.9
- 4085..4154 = 18.9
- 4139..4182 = 25.6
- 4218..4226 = 21.8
